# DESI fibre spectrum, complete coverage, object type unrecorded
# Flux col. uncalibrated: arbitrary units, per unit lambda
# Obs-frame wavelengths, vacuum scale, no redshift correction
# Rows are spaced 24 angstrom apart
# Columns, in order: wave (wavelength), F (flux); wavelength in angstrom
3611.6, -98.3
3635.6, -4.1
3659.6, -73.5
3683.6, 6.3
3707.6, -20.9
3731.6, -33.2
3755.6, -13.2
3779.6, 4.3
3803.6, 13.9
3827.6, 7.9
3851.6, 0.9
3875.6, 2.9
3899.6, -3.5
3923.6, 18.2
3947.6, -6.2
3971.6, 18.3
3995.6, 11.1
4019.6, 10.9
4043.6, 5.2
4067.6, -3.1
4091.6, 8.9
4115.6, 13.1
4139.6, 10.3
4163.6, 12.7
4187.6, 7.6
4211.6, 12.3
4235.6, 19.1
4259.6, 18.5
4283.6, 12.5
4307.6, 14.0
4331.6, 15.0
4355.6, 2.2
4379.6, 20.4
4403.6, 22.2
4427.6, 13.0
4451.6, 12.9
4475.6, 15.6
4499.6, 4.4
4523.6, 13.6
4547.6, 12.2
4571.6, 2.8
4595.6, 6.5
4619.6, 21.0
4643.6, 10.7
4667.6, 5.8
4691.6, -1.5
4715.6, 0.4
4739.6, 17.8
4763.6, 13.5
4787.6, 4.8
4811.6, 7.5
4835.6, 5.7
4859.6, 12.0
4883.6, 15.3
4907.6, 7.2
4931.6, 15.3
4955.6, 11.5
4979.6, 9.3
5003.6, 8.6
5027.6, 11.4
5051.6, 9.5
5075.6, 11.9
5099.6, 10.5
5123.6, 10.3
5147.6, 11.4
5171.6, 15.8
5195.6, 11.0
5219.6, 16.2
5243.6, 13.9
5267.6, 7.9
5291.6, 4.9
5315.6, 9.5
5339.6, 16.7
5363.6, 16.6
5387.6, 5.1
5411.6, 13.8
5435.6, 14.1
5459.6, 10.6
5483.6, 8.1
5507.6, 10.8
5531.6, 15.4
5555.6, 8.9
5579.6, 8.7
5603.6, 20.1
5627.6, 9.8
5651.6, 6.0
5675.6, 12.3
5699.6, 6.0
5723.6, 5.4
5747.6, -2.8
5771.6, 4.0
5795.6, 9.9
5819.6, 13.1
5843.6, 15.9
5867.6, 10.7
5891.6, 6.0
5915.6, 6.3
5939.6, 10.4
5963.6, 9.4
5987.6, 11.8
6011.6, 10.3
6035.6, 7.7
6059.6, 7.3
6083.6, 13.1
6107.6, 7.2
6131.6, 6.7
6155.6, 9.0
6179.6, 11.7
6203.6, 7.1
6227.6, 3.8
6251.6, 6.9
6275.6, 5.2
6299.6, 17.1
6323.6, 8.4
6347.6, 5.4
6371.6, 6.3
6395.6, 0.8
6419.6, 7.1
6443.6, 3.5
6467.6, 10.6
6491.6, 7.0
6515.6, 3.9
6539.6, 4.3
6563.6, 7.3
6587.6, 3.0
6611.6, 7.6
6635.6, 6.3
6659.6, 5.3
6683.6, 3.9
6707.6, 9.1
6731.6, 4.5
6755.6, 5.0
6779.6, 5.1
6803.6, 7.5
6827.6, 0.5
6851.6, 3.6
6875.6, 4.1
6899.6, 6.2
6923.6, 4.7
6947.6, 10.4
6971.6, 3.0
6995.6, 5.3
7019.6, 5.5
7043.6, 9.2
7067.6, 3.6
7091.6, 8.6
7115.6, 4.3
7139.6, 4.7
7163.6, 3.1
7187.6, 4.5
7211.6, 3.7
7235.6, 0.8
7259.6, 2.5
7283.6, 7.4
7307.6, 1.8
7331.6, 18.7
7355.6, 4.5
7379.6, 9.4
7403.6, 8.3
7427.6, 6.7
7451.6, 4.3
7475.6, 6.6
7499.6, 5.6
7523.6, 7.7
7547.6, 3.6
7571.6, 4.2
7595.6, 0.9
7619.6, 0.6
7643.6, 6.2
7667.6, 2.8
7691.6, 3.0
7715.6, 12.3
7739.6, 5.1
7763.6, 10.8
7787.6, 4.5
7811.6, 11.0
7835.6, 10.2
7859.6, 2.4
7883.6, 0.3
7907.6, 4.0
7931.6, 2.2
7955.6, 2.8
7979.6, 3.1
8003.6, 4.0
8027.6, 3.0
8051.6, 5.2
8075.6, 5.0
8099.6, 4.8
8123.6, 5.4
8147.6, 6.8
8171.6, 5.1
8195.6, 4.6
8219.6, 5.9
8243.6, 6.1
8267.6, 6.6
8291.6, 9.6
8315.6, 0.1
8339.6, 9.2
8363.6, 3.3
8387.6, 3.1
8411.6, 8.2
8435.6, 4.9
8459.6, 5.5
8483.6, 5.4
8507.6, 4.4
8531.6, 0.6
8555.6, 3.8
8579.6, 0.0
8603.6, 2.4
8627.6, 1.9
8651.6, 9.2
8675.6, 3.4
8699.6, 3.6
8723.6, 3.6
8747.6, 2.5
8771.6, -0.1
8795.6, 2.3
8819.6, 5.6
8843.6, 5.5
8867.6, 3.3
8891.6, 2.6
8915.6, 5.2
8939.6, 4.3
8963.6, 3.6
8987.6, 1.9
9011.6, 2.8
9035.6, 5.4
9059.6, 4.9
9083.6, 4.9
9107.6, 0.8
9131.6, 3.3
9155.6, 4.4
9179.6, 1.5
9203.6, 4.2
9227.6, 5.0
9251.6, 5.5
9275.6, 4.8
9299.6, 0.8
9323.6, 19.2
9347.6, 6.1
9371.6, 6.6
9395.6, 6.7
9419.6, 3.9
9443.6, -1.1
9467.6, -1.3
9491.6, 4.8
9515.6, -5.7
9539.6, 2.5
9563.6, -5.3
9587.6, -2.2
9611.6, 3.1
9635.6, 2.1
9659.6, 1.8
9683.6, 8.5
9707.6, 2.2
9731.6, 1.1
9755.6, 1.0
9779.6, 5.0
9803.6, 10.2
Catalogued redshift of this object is 0.12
